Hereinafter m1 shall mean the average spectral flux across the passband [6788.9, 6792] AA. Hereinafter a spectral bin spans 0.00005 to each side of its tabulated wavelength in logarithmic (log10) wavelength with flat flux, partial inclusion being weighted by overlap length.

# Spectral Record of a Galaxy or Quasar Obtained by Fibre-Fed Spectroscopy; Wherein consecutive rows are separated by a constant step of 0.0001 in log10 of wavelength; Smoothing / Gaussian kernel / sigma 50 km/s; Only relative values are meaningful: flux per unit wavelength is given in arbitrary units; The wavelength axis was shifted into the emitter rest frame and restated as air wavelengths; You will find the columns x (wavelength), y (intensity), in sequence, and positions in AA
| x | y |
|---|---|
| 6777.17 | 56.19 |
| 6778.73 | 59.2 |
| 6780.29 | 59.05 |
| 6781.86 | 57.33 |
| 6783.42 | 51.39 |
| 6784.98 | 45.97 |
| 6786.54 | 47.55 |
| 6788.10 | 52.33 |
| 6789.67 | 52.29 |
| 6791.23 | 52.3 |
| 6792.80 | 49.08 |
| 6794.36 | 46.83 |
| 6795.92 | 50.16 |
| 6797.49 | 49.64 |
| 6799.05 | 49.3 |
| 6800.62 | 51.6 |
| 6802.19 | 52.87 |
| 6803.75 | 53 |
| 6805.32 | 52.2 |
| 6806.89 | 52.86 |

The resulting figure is 52.4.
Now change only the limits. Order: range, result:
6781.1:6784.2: 54.4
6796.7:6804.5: 51.3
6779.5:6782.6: 58.1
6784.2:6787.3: 46.8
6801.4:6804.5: 53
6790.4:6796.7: 49.7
